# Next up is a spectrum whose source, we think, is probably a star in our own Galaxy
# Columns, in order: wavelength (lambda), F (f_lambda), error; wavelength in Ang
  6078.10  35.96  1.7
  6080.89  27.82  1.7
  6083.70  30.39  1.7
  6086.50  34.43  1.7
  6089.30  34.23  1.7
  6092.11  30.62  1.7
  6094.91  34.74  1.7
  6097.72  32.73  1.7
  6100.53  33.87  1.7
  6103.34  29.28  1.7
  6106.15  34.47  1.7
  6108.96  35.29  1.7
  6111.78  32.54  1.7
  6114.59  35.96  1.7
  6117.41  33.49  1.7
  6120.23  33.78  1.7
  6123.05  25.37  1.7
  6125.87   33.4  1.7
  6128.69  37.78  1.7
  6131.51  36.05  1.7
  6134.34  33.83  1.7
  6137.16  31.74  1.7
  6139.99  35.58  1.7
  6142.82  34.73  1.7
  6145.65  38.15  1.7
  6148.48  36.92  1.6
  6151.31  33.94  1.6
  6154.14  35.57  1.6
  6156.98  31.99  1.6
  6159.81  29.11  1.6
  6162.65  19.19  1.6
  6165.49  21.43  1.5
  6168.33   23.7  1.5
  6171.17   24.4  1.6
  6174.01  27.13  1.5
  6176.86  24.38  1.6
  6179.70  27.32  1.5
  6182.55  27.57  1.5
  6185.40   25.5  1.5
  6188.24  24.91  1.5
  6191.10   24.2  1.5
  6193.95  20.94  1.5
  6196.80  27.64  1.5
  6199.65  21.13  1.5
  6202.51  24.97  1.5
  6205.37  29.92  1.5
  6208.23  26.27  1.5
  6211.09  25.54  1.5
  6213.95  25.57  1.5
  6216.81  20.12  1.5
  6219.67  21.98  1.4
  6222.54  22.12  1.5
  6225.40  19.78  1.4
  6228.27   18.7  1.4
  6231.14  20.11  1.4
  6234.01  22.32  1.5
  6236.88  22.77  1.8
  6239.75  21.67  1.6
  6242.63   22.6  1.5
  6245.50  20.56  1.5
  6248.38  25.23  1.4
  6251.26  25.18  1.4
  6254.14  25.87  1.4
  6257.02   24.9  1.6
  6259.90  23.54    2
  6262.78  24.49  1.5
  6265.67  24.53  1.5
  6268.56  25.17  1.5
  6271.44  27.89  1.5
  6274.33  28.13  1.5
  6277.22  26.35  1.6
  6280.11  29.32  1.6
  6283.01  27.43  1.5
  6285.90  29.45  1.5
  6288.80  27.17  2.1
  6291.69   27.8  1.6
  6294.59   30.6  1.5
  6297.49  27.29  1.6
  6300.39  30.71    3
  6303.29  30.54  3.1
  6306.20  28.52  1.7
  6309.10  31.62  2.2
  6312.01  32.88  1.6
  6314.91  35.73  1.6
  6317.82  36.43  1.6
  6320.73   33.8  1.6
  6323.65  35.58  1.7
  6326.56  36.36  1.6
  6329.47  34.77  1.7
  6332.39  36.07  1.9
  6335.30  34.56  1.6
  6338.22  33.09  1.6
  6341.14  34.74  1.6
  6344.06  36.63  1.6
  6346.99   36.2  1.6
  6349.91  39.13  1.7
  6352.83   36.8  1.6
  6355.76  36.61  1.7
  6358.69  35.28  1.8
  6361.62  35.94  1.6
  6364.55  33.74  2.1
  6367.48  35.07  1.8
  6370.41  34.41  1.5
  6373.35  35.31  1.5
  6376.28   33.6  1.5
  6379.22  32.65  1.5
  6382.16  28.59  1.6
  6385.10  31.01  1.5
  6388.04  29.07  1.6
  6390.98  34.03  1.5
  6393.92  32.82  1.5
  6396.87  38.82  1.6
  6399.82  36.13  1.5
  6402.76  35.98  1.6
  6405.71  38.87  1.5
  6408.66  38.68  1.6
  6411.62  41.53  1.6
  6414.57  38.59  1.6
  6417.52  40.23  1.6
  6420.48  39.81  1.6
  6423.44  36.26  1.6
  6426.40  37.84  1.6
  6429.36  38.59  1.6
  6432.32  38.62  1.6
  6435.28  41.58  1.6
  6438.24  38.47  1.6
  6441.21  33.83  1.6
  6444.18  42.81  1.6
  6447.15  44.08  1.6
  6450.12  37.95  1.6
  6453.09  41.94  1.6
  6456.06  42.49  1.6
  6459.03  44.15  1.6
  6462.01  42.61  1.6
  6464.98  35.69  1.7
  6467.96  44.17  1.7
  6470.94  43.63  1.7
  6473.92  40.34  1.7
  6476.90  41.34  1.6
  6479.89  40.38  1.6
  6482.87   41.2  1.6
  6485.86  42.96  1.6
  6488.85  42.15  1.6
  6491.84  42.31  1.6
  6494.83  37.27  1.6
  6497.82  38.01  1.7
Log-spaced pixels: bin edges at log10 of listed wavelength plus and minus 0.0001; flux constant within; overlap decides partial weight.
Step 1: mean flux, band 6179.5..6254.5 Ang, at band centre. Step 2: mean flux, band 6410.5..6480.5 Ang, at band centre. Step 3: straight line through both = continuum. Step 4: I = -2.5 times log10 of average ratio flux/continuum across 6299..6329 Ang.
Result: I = -0.09 mag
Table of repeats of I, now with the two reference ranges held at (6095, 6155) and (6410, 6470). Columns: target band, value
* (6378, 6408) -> 0.156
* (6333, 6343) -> 0.111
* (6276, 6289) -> 0.303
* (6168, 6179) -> 0.356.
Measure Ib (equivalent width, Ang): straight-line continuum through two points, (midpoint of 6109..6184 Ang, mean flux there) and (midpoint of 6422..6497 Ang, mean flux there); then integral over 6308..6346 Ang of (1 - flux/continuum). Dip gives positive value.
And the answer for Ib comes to 1.7 Ang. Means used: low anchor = 31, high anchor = 40.5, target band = 34.8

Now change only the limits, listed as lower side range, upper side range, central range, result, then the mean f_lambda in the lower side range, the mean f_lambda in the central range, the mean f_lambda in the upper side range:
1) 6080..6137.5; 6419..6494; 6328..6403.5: 7.7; 33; 34.6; 40.6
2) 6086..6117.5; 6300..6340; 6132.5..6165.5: 1.1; 33.4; 32.3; 33.7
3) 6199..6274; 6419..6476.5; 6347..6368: -1.9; 23.7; 36.1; 40.3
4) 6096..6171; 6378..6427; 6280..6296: 2.7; 32.2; 28.6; 35.9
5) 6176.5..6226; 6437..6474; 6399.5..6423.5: -0.4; 24.5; 38.7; 41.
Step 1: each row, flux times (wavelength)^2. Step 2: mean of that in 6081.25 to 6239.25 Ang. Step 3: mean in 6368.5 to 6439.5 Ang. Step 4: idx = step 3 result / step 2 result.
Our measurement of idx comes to 1.37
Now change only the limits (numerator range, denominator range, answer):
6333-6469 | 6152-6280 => 1.60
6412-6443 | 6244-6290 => 1.56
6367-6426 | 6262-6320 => 1.26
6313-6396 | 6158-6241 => 1.52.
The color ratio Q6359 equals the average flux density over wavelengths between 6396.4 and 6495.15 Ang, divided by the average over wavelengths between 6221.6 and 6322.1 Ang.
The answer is 1.50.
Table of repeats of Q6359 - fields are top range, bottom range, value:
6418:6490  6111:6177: 1.29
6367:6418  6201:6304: 1.40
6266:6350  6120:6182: 1.03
